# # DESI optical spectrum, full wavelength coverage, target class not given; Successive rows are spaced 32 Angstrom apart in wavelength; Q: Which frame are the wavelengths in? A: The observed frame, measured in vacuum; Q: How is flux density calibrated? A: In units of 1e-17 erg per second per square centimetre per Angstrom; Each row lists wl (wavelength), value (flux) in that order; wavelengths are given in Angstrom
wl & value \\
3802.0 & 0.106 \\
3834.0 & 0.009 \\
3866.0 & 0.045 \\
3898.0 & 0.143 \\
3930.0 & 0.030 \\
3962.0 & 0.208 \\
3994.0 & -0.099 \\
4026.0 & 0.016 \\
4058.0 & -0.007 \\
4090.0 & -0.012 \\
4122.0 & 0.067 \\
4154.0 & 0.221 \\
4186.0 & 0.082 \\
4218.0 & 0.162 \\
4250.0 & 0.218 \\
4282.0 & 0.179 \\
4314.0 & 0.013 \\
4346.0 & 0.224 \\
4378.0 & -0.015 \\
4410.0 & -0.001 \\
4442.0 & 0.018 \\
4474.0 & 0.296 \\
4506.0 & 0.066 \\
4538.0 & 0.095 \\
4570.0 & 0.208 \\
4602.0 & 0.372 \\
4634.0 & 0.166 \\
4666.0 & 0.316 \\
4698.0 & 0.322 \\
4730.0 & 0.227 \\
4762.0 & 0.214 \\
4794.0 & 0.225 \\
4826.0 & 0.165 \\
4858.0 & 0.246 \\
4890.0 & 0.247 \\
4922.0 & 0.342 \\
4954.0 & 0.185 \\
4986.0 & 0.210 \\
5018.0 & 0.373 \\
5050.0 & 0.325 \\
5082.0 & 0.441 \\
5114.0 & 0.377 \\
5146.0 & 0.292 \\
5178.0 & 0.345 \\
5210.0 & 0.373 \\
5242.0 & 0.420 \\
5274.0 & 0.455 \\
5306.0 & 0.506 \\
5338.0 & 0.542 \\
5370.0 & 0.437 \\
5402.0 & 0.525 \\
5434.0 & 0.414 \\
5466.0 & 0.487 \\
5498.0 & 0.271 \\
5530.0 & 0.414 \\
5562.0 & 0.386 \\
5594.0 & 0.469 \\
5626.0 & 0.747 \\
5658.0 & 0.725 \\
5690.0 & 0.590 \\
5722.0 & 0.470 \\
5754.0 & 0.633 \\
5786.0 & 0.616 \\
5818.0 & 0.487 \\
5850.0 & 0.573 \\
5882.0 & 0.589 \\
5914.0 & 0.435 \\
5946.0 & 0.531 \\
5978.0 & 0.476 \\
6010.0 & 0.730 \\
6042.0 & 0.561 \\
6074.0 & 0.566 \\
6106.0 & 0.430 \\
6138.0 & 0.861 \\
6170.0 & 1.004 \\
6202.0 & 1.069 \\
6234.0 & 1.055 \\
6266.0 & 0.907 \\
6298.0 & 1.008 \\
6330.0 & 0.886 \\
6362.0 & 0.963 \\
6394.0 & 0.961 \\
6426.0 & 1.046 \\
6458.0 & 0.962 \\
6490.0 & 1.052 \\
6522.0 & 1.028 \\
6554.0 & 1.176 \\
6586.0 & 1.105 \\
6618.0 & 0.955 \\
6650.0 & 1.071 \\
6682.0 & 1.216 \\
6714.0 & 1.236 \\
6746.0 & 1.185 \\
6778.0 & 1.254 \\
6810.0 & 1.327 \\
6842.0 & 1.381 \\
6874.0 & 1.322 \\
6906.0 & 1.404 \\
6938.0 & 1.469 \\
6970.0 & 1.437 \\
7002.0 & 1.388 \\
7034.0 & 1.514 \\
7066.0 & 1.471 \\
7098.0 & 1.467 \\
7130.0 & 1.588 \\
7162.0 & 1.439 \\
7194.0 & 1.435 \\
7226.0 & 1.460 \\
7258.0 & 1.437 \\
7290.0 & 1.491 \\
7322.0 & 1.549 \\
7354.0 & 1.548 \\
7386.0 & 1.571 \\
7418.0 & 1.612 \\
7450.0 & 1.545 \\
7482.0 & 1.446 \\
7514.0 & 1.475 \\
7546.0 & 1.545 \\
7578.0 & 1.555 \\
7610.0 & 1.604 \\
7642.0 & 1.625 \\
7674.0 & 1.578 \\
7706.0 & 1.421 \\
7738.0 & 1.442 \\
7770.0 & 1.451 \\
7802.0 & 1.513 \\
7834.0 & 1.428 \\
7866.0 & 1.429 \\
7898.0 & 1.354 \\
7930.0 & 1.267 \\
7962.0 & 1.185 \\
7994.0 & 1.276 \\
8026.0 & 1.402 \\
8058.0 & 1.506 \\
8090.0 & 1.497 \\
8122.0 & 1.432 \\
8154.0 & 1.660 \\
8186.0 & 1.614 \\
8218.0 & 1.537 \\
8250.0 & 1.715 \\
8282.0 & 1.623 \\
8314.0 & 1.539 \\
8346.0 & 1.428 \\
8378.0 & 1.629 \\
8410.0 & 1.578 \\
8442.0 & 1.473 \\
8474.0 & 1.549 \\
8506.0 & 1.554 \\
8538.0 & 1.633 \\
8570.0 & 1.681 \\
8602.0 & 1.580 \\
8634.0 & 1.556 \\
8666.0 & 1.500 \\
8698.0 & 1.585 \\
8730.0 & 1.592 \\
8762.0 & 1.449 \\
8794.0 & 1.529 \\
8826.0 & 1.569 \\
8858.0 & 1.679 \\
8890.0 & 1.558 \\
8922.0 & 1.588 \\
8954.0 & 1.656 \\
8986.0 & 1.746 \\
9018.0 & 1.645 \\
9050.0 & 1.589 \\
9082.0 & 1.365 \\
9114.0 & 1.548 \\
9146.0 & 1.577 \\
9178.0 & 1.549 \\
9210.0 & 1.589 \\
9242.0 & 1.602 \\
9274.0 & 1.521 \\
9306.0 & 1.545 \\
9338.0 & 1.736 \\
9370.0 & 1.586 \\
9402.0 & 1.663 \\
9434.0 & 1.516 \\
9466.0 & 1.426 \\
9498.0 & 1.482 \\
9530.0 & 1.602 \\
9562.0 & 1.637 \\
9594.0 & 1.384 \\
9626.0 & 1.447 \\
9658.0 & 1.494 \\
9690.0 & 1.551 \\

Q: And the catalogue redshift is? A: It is 0.54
